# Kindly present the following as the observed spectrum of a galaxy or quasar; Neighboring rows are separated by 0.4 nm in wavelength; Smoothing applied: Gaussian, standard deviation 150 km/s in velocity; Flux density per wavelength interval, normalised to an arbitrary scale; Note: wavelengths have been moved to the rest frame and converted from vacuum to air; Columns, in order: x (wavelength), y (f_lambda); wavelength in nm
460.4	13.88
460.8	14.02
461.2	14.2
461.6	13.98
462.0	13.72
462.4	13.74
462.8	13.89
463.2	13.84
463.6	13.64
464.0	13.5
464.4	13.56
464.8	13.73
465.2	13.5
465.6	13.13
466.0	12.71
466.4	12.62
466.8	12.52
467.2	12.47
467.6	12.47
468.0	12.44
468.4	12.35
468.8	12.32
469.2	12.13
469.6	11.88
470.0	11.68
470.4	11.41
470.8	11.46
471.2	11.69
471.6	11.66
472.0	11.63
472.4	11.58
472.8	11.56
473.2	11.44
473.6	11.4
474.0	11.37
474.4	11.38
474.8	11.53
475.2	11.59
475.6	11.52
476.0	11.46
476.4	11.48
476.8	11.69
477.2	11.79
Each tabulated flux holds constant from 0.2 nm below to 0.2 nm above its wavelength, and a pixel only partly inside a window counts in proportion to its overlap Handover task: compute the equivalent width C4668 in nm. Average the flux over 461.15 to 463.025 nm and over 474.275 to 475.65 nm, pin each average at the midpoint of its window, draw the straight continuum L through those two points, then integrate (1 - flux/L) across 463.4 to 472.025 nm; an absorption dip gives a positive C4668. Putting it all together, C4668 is 0.24 nm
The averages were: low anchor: 13.9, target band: 12.5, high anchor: 11.5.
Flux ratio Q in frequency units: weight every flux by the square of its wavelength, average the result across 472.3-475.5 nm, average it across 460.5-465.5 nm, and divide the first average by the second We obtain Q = 0.87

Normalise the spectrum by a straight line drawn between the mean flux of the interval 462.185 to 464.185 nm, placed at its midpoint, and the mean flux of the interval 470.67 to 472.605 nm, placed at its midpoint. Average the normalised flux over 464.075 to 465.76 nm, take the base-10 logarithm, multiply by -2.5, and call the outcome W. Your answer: -0.02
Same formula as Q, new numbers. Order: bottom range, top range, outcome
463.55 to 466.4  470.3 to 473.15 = 0.89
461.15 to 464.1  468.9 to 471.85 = 0.88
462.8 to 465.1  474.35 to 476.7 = 0.88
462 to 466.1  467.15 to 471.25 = 0.91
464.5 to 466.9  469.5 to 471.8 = 0.91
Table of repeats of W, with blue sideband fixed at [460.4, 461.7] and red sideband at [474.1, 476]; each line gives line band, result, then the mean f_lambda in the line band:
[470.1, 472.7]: 0.05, 11.6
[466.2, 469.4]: 0.03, 12.4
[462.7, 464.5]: -0.01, 13.7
